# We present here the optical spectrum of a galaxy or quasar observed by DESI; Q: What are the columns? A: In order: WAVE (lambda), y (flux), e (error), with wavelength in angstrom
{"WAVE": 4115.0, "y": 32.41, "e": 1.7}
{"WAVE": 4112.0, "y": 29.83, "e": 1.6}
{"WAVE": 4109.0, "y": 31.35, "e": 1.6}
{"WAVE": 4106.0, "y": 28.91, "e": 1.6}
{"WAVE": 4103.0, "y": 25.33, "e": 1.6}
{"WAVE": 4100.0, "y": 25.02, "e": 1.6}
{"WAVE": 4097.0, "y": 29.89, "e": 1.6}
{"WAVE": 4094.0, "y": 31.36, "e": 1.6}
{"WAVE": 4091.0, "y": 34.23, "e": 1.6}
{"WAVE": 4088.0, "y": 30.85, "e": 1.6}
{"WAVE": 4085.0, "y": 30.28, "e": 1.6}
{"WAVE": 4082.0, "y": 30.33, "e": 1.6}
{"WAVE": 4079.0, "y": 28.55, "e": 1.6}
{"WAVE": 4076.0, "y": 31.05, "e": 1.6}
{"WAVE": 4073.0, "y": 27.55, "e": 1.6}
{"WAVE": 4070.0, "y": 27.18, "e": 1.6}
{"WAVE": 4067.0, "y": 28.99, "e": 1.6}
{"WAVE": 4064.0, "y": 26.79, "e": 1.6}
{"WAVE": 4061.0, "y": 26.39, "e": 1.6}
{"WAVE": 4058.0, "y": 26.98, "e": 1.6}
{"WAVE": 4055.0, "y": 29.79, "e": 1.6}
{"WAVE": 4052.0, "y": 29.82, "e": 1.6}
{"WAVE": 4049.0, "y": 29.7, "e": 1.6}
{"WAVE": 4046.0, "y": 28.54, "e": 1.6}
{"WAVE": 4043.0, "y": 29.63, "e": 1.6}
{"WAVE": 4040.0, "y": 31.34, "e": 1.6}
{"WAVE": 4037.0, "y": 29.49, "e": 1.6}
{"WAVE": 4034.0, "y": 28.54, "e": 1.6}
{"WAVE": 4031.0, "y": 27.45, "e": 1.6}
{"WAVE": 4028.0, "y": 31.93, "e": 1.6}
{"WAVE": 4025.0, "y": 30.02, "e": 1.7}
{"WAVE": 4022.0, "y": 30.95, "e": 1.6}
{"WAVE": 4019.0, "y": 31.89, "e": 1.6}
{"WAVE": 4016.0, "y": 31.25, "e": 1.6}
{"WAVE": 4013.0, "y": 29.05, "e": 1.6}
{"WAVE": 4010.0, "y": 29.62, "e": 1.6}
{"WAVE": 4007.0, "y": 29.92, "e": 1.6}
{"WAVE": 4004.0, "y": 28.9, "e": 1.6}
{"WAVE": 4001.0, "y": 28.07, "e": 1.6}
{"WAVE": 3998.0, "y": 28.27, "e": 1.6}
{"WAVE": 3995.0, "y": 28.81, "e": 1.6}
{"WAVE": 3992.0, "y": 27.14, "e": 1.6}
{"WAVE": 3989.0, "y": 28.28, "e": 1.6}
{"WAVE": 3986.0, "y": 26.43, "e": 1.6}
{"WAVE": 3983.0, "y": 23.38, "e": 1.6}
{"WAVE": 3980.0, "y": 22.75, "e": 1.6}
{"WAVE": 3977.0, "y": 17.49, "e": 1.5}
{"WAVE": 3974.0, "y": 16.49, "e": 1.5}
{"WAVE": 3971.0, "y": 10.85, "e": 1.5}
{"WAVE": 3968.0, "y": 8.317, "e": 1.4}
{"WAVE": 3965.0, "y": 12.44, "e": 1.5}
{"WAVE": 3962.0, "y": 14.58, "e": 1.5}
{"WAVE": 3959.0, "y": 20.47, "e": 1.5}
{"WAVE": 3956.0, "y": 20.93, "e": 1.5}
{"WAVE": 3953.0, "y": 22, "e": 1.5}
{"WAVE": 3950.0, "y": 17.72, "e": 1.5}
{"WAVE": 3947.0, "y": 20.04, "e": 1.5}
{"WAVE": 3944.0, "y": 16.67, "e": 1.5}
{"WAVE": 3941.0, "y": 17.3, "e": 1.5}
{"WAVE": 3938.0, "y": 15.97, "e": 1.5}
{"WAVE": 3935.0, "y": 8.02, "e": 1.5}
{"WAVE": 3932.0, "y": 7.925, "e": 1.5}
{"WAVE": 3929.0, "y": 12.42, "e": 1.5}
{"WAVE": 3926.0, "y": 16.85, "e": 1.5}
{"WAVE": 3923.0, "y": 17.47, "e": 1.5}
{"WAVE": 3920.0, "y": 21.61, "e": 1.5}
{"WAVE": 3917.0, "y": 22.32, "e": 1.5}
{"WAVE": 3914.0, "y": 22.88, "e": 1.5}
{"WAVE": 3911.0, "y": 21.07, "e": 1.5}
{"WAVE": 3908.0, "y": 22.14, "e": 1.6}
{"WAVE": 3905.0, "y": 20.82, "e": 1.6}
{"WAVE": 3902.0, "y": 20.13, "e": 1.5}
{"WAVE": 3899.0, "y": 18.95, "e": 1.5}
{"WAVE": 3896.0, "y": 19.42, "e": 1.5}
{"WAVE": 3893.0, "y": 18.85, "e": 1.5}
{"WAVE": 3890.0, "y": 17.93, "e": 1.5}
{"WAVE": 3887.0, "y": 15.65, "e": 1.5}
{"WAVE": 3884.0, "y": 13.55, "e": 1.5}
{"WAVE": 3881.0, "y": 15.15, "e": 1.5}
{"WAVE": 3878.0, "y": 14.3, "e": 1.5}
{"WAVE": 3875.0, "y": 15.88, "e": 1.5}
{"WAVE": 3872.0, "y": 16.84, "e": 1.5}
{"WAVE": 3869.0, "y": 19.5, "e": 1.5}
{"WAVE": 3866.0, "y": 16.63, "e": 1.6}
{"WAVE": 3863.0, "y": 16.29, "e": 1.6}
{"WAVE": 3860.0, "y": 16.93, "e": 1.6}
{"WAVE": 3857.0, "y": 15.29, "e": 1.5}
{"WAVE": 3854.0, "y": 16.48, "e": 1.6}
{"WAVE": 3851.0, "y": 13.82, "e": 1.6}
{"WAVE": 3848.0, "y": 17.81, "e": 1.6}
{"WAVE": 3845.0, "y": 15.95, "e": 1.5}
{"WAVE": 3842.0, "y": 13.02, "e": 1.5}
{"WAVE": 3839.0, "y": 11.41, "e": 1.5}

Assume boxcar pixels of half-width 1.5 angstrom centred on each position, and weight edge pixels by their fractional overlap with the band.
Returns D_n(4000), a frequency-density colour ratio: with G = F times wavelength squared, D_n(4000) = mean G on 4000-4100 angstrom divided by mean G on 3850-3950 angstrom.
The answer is 1.9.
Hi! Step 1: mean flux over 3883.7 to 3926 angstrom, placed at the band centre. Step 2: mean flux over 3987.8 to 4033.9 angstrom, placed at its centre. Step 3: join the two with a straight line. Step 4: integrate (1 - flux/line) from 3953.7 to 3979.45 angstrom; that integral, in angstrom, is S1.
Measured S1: 9.7 angstrom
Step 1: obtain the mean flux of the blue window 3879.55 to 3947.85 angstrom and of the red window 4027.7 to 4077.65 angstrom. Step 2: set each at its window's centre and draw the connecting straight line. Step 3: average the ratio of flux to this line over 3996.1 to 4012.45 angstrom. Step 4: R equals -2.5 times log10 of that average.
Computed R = -0.16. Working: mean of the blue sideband 17.5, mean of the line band 29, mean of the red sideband 28.8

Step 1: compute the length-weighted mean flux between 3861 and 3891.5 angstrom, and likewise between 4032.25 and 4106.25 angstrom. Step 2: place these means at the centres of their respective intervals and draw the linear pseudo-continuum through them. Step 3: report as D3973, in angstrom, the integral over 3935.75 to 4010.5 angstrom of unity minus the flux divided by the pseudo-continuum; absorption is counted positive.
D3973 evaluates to 5.9 angstrom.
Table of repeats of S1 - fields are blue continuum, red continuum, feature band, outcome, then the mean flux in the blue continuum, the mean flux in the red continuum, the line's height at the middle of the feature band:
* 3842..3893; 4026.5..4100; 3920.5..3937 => 5.70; 16.1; 29.4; 20.3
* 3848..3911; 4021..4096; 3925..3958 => 8.57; 17.3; 29.5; 21.5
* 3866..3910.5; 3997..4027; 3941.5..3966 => 6.04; 17.8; 29.9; 24.2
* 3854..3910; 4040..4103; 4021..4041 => -2.47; 17.5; 29.1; 26.6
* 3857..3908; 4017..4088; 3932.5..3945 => 4.39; 17.4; 29.3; 21.3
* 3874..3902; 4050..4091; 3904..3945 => 3.72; 16.8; 29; 19.3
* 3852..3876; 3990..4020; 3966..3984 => 7.05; 16.7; 29.2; 26.6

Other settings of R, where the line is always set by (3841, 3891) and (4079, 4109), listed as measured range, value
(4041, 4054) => -0.10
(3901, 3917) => -0.16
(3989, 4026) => -0.20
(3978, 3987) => -0.03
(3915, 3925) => -0.07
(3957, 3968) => 0.40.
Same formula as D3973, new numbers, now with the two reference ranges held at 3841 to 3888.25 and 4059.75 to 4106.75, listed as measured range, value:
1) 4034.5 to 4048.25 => -1.7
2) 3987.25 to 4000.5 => -2.5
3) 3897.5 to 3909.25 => -1.5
